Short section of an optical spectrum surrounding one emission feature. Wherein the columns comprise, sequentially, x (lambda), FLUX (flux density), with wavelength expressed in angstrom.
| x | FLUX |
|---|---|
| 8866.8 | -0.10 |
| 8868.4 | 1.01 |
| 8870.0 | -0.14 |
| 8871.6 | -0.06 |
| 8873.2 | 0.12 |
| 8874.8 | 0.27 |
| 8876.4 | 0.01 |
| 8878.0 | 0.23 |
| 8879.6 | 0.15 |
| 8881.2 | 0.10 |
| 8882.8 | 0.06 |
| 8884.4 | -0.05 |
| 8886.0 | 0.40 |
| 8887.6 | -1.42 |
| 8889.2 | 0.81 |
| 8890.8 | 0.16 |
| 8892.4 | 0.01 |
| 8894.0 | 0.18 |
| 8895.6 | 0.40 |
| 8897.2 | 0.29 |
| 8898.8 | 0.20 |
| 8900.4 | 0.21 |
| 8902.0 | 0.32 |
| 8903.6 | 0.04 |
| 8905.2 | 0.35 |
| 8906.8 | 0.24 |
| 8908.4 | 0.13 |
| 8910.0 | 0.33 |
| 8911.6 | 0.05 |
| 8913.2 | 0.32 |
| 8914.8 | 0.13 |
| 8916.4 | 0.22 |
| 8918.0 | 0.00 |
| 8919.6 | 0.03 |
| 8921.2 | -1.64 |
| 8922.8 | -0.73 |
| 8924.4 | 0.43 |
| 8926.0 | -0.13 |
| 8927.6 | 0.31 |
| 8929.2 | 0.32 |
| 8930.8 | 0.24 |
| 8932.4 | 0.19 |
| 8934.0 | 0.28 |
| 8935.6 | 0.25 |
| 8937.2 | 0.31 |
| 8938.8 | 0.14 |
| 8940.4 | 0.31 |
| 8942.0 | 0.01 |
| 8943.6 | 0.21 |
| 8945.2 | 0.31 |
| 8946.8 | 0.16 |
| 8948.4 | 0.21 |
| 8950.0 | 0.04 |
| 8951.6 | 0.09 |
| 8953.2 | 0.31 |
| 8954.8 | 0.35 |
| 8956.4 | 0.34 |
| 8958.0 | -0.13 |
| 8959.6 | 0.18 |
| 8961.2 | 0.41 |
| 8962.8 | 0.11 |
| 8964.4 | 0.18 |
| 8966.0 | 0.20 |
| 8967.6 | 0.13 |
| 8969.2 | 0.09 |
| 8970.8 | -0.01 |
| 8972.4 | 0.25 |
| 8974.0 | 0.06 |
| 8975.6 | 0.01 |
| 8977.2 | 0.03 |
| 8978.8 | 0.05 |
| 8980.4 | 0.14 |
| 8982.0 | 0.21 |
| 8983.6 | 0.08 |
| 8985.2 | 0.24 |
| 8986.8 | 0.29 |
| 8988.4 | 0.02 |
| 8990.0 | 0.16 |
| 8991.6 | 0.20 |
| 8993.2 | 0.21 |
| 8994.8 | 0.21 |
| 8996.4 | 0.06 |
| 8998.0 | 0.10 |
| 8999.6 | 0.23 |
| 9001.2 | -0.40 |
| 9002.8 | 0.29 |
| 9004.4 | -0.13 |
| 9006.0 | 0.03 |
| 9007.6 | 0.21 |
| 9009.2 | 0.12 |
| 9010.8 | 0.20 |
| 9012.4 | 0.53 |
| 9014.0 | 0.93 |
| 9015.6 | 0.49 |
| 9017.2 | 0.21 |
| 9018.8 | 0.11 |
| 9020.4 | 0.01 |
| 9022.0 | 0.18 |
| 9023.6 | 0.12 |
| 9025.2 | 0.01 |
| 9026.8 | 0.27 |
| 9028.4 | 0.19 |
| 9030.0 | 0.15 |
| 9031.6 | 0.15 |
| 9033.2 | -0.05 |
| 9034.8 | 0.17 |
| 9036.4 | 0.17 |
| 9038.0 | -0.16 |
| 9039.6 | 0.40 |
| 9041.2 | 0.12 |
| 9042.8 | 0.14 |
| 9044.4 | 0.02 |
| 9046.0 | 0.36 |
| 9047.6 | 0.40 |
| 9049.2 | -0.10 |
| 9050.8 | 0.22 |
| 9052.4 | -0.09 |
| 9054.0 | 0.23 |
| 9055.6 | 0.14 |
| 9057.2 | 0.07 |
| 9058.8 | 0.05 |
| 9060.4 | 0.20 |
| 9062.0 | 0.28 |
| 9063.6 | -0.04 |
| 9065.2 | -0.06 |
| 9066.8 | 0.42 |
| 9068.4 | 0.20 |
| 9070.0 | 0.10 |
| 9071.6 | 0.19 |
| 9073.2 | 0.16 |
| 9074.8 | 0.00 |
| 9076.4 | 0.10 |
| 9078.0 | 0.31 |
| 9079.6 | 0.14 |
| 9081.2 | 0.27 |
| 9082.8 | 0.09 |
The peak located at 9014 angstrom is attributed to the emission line H-beta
